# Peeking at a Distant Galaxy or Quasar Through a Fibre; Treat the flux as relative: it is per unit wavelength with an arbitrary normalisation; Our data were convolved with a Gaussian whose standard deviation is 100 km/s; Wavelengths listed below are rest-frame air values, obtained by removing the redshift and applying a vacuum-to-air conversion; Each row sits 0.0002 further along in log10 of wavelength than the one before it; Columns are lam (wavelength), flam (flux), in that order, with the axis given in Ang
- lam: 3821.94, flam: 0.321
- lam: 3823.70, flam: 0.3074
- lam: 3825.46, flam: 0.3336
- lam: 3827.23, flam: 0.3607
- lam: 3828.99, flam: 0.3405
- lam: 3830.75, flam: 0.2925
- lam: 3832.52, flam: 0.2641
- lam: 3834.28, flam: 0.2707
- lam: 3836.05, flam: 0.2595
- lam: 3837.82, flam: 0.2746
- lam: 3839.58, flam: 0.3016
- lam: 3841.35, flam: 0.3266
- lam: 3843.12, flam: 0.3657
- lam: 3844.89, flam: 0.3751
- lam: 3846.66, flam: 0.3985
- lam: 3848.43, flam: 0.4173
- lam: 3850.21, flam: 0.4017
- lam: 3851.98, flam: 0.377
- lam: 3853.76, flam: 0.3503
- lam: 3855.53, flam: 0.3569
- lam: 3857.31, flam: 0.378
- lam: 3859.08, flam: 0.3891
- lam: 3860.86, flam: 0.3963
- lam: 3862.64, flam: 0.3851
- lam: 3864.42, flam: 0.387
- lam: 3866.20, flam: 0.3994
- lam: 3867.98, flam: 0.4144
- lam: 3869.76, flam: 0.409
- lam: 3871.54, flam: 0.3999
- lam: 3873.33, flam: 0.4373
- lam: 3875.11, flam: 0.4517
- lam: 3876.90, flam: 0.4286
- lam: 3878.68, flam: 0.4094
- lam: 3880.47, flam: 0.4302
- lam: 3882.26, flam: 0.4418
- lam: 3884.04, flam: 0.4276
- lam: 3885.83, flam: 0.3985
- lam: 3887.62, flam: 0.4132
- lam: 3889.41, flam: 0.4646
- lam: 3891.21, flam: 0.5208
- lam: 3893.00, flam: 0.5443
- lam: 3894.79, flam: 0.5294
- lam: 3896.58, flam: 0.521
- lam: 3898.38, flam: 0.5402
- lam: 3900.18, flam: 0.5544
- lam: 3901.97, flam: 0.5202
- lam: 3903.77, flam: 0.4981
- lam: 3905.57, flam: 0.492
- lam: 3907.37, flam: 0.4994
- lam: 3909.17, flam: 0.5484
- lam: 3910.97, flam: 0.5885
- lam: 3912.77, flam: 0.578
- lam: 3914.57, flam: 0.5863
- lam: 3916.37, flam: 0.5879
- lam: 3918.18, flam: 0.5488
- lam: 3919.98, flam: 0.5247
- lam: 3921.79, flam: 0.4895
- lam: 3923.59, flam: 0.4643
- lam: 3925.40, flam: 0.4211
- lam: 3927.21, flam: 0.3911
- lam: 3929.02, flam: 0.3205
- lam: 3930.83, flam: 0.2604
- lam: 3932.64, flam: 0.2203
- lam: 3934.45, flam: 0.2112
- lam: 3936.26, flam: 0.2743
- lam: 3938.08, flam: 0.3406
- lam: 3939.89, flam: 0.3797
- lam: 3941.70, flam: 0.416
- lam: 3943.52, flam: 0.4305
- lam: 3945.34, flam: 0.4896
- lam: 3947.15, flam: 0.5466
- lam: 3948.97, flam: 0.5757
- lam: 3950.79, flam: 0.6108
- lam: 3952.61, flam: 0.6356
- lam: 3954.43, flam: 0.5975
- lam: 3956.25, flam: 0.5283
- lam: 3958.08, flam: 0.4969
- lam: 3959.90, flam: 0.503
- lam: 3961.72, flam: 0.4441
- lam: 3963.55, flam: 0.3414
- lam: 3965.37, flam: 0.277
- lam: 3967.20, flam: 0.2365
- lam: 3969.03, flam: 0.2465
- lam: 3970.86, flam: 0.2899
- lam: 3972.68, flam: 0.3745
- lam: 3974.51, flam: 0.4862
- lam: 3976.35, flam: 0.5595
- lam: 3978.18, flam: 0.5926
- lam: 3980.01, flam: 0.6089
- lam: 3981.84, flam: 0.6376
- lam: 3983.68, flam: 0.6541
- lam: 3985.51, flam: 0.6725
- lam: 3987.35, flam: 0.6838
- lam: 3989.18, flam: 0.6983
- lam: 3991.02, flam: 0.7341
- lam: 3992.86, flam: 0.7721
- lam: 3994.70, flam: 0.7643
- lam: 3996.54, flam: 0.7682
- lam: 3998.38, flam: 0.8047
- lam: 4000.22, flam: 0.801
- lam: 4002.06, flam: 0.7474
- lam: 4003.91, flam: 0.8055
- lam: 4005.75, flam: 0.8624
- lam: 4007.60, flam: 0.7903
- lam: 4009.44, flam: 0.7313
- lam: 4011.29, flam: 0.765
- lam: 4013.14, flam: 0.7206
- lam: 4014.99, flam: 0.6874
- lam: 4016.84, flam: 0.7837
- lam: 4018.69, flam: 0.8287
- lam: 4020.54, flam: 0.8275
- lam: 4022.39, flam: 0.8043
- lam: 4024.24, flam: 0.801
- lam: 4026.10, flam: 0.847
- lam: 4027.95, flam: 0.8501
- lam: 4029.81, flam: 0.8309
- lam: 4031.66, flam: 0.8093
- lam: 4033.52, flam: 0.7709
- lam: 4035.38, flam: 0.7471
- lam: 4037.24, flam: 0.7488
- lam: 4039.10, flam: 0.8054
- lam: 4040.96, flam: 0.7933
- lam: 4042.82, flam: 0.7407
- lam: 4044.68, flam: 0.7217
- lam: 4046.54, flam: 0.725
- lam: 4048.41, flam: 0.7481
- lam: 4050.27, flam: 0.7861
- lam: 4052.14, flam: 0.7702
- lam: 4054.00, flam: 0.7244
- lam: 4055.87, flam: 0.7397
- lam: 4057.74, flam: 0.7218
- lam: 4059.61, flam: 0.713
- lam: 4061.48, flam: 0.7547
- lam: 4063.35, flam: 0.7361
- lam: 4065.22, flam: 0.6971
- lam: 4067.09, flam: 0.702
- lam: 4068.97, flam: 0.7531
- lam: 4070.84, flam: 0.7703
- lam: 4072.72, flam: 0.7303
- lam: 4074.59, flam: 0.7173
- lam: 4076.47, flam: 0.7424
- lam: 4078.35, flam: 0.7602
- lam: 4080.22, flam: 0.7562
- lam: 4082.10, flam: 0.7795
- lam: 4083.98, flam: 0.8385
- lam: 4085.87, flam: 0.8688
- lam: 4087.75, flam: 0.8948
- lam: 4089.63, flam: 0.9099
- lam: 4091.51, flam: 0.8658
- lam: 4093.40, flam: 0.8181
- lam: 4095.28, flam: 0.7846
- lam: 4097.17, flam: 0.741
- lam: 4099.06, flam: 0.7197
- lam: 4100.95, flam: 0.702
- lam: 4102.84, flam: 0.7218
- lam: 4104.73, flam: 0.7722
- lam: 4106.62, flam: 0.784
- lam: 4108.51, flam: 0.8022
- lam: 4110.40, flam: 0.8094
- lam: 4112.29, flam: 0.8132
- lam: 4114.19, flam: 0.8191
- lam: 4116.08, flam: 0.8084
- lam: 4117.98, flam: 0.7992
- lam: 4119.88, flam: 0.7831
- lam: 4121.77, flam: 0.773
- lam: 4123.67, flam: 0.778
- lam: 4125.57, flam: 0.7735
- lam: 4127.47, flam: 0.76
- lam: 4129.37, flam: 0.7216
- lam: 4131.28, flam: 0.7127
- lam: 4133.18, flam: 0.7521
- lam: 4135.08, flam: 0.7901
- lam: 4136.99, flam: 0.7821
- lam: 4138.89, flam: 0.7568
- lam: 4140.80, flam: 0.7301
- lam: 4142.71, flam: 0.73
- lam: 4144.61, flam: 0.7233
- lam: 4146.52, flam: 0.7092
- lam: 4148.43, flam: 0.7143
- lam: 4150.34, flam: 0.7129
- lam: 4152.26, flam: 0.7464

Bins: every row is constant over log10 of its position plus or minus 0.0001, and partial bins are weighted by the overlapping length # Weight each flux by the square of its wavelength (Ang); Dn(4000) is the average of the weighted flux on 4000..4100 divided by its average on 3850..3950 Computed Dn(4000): 1.89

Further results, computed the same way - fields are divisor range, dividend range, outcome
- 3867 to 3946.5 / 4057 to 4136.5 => 1.89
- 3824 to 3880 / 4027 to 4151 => 2.36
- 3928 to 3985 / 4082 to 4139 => 1.93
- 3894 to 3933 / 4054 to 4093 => 1.71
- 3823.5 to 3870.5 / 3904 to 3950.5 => 1.32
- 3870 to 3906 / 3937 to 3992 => 1.11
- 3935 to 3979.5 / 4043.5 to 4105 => 1.82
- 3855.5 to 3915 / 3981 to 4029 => 1.75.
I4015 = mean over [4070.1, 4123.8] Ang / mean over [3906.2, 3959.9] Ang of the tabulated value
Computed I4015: 1.68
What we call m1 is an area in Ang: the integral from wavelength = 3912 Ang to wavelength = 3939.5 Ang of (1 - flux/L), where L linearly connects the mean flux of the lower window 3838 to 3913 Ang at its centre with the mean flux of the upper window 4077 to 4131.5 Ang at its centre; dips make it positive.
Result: 5.3 Ang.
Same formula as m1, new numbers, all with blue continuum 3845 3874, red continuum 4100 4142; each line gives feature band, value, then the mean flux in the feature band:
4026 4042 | -3.81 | 0.798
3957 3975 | 5.85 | 0.368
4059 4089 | -2.69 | 0.766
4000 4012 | -3.61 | 0.786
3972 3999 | -3.70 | 0.655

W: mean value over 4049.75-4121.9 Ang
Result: 0.774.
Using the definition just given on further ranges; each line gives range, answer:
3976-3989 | 0.637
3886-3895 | 0.484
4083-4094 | 0.867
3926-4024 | 0.569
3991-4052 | 0.78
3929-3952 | 0.397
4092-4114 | 0.773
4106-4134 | 0.779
